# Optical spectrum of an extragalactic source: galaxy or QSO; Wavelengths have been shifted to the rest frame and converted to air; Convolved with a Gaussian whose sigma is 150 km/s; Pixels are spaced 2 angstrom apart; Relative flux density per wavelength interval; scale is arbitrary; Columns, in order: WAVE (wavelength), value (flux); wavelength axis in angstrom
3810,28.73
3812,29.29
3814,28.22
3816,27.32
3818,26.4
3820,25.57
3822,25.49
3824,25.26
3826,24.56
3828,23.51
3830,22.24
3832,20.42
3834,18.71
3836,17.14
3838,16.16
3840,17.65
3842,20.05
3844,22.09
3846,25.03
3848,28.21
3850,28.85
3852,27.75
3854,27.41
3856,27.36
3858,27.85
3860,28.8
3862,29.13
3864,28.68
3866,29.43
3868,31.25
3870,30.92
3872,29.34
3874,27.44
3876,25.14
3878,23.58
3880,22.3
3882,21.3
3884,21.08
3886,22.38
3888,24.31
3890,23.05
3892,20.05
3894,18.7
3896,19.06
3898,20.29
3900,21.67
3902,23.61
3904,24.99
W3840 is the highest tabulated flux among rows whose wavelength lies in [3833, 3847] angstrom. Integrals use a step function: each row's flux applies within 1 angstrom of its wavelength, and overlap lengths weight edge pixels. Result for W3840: 25.03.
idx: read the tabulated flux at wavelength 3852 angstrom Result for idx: 27.75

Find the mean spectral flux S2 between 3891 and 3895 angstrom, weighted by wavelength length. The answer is 19.4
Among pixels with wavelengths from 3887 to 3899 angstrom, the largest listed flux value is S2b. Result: 24.31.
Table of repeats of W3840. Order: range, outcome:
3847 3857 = 28.85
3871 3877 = 29.34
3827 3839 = 23.51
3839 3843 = 20.05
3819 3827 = 25.57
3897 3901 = 21.67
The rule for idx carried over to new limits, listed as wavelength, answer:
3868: 31.25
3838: 16.16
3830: 22.24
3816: 27.32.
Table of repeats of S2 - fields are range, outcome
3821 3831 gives 24.2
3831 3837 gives 18.8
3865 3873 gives 30.2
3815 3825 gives 26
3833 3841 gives 17.4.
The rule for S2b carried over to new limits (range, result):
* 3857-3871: 31.25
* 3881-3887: 22.38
